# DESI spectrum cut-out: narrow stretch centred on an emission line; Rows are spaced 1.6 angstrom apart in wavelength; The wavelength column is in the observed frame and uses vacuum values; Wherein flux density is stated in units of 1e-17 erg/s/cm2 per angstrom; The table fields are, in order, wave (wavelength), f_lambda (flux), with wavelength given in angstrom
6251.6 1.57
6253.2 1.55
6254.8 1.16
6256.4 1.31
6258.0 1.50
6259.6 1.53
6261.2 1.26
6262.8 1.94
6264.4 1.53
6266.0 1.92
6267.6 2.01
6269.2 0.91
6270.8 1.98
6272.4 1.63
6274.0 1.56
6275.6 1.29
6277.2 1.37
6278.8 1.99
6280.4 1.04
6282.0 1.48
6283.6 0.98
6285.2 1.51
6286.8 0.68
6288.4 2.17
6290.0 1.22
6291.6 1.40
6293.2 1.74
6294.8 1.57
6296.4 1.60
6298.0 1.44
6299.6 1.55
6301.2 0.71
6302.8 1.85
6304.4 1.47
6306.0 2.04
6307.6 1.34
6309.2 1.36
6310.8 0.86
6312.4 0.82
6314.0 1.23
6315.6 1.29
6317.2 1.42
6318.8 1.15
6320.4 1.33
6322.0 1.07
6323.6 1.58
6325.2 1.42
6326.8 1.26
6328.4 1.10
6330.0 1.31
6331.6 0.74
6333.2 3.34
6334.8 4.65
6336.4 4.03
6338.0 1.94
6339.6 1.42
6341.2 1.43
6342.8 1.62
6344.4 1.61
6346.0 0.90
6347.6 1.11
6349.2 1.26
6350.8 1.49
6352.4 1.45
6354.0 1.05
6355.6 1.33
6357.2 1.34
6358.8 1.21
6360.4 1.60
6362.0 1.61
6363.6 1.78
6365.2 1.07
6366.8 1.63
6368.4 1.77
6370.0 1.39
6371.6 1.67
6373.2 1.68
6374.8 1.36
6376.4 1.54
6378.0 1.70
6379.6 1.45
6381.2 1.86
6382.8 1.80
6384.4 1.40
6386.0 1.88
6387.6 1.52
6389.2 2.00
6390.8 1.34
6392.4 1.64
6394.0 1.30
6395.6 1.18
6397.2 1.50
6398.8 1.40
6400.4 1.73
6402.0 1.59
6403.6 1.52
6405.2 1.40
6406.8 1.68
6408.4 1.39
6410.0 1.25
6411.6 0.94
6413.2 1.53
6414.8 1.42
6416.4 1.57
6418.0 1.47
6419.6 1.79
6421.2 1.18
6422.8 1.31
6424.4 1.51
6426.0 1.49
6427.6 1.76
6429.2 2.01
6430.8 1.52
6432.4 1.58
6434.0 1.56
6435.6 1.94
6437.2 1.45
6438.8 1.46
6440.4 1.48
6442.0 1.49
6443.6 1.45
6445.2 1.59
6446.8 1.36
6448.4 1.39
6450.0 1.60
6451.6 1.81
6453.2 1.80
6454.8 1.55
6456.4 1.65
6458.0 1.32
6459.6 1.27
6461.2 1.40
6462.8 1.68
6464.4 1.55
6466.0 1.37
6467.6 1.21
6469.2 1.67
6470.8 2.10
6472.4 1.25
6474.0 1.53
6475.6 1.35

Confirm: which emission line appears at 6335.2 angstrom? Hbeta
